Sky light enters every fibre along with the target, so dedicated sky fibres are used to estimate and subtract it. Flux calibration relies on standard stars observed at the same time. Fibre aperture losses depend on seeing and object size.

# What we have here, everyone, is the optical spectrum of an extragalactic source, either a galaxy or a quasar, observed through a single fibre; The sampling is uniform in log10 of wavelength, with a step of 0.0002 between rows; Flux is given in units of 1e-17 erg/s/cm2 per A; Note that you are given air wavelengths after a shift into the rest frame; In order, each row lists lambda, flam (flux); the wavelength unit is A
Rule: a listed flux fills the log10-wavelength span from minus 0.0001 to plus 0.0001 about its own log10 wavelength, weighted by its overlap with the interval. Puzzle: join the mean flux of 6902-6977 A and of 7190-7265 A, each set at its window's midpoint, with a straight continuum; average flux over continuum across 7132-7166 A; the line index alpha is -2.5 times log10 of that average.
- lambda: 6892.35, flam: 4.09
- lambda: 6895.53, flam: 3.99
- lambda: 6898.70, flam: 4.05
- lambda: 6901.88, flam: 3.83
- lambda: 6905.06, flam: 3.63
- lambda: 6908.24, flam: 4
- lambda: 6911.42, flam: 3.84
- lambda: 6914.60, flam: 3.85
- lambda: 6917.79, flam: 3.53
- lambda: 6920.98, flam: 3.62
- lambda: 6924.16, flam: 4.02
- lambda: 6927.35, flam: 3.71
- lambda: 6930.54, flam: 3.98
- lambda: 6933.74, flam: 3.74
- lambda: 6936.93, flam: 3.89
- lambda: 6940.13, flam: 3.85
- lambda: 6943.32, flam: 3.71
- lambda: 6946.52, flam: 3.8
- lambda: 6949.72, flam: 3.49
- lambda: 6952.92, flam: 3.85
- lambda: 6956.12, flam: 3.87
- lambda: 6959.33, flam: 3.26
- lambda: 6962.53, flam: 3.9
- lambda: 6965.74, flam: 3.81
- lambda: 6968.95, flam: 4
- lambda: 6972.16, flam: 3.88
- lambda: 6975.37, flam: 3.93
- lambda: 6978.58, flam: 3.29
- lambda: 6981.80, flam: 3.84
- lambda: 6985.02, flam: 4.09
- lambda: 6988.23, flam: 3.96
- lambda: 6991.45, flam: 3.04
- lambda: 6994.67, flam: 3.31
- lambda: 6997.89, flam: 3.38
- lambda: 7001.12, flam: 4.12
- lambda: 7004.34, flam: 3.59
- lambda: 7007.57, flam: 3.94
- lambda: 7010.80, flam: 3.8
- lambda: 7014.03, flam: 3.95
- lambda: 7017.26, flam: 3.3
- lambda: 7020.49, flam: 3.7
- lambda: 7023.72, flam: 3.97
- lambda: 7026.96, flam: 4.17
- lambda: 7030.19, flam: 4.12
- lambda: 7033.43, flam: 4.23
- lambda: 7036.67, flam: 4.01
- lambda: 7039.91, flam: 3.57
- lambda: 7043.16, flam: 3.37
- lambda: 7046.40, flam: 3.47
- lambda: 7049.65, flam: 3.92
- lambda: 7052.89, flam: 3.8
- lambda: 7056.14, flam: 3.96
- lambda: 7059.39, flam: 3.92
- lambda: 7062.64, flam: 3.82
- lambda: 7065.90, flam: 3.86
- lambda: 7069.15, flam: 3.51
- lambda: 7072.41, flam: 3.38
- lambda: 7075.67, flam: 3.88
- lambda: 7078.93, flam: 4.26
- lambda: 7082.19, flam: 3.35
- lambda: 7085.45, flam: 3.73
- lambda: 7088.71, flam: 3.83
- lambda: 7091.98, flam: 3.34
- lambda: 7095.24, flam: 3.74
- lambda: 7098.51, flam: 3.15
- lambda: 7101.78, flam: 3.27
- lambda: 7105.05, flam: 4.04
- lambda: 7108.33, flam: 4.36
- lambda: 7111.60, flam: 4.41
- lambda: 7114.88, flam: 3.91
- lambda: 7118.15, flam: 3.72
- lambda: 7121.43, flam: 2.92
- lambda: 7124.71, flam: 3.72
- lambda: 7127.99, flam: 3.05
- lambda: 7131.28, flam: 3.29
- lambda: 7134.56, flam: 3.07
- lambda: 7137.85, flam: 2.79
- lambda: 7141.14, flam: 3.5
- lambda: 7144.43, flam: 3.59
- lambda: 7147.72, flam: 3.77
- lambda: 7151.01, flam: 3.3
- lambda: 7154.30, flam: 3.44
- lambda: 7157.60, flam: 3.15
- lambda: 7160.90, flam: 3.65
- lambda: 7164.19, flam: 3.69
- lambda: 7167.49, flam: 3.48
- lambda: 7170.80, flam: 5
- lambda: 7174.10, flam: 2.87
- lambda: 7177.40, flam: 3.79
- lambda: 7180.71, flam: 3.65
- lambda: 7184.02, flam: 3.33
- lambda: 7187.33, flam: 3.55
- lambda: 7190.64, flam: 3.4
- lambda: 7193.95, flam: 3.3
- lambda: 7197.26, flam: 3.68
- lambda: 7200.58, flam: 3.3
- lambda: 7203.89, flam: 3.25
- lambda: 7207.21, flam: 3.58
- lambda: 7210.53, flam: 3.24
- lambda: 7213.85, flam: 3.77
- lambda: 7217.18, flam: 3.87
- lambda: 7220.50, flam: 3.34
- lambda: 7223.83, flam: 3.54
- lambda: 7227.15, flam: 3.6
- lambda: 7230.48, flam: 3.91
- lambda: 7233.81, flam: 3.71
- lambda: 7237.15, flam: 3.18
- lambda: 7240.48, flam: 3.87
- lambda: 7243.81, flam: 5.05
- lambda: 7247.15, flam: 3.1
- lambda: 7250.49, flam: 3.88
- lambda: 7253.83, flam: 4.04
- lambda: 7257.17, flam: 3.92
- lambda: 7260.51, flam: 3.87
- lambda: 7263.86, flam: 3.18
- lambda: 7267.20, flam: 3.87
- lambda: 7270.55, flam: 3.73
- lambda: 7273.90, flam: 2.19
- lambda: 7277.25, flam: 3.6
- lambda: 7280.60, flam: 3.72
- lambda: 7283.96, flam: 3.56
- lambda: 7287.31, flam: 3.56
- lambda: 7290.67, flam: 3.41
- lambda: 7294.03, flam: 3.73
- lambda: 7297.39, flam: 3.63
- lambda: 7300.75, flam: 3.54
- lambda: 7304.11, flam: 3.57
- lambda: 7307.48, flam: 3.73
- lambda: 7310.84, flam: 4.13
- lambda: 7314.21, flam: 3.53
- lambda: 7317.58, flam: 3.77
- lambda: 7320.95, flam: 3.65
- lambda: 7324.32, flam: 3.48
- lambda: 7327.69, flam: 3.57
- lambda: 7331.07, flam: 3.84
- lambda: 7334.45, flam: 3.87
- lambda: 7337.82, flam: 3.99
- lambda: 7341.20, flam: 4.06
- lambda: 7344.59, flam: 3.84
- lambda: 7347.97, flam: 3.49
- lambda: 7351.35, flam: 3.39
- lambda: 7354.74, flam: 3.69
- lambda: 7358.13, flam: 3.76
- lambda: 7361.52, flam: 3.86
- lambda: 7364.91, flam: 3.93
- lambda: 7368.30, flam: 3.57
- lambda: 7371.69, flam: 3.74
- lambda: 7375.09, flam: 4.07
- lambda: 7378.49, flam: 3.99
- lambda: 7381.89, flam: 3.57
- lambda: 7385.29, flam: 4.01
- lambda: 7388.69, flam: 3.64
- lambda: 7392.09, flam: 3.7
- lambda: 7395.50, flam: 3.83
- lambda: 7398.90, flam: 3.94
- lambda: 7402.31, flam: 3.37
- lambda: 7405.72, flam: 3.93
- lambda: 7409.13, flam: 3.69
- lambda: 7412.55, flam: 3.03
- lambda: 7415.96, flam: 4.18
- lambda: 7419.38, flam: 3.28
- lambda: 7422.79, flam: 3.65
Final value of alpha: 0.09 mag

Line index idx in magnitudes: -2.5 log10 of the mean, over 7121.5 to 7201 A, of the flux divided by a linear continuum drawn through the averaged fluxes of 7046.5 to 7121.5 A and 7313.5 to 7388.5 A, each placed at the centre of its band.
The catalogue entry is 0.087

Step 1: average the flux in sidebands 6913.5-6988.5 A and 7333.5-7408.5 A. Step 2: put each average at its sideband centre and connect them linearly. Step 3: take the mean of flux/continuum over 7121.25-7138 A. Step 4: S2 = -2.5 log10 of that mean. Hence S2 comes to 0.19 mag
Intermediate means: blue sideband 3.78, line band 3.19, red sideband 3.78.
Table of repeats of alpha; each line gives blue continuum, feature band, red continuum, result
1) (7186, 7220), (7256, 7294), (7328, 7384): 0.03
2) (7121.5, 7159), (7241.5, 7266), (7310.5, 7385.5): -0.09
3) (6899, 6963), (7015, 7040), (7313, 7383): -0.04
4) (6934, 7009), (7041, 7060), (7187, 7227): -0.02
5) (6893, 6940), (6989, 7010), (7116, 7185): 0.04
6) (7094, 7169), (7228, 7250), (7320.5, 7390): -0.05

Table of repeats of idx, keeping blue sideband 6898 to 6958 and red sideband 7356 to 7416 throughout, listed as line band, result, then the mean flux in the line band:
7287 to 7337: 0.025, 3.68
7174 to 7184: 0.080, 3.51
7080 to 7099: 0.063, 3.57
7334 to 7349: -0.030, 3.86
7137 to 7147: 0.122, 3.38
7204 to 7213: 0.108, 3.41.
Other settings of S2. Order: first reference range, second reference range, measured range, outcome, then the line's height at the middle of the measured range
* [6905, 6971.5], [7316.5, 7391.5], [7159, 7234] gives 0.06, 3.77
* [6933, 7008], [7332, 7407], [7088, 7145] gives 0.06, 3.75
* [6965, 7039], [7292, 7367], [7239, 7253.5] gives -0.07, 3.75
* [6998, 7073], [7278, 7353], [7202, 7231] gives 0.05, 3.73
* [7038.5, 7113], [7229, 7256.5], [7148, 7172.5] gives 0.03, 3.79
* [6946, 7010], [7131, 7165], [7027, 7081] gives -0.08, 3.57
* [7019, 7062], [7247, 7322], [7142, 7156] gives 0.07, 3.75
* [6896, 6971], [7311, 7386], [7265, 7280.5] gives 0.12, 3.77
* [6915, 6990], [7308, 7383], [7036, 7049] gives 0.05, 3.78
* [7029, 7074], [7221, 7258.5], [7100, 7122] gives -0.02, 3.78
